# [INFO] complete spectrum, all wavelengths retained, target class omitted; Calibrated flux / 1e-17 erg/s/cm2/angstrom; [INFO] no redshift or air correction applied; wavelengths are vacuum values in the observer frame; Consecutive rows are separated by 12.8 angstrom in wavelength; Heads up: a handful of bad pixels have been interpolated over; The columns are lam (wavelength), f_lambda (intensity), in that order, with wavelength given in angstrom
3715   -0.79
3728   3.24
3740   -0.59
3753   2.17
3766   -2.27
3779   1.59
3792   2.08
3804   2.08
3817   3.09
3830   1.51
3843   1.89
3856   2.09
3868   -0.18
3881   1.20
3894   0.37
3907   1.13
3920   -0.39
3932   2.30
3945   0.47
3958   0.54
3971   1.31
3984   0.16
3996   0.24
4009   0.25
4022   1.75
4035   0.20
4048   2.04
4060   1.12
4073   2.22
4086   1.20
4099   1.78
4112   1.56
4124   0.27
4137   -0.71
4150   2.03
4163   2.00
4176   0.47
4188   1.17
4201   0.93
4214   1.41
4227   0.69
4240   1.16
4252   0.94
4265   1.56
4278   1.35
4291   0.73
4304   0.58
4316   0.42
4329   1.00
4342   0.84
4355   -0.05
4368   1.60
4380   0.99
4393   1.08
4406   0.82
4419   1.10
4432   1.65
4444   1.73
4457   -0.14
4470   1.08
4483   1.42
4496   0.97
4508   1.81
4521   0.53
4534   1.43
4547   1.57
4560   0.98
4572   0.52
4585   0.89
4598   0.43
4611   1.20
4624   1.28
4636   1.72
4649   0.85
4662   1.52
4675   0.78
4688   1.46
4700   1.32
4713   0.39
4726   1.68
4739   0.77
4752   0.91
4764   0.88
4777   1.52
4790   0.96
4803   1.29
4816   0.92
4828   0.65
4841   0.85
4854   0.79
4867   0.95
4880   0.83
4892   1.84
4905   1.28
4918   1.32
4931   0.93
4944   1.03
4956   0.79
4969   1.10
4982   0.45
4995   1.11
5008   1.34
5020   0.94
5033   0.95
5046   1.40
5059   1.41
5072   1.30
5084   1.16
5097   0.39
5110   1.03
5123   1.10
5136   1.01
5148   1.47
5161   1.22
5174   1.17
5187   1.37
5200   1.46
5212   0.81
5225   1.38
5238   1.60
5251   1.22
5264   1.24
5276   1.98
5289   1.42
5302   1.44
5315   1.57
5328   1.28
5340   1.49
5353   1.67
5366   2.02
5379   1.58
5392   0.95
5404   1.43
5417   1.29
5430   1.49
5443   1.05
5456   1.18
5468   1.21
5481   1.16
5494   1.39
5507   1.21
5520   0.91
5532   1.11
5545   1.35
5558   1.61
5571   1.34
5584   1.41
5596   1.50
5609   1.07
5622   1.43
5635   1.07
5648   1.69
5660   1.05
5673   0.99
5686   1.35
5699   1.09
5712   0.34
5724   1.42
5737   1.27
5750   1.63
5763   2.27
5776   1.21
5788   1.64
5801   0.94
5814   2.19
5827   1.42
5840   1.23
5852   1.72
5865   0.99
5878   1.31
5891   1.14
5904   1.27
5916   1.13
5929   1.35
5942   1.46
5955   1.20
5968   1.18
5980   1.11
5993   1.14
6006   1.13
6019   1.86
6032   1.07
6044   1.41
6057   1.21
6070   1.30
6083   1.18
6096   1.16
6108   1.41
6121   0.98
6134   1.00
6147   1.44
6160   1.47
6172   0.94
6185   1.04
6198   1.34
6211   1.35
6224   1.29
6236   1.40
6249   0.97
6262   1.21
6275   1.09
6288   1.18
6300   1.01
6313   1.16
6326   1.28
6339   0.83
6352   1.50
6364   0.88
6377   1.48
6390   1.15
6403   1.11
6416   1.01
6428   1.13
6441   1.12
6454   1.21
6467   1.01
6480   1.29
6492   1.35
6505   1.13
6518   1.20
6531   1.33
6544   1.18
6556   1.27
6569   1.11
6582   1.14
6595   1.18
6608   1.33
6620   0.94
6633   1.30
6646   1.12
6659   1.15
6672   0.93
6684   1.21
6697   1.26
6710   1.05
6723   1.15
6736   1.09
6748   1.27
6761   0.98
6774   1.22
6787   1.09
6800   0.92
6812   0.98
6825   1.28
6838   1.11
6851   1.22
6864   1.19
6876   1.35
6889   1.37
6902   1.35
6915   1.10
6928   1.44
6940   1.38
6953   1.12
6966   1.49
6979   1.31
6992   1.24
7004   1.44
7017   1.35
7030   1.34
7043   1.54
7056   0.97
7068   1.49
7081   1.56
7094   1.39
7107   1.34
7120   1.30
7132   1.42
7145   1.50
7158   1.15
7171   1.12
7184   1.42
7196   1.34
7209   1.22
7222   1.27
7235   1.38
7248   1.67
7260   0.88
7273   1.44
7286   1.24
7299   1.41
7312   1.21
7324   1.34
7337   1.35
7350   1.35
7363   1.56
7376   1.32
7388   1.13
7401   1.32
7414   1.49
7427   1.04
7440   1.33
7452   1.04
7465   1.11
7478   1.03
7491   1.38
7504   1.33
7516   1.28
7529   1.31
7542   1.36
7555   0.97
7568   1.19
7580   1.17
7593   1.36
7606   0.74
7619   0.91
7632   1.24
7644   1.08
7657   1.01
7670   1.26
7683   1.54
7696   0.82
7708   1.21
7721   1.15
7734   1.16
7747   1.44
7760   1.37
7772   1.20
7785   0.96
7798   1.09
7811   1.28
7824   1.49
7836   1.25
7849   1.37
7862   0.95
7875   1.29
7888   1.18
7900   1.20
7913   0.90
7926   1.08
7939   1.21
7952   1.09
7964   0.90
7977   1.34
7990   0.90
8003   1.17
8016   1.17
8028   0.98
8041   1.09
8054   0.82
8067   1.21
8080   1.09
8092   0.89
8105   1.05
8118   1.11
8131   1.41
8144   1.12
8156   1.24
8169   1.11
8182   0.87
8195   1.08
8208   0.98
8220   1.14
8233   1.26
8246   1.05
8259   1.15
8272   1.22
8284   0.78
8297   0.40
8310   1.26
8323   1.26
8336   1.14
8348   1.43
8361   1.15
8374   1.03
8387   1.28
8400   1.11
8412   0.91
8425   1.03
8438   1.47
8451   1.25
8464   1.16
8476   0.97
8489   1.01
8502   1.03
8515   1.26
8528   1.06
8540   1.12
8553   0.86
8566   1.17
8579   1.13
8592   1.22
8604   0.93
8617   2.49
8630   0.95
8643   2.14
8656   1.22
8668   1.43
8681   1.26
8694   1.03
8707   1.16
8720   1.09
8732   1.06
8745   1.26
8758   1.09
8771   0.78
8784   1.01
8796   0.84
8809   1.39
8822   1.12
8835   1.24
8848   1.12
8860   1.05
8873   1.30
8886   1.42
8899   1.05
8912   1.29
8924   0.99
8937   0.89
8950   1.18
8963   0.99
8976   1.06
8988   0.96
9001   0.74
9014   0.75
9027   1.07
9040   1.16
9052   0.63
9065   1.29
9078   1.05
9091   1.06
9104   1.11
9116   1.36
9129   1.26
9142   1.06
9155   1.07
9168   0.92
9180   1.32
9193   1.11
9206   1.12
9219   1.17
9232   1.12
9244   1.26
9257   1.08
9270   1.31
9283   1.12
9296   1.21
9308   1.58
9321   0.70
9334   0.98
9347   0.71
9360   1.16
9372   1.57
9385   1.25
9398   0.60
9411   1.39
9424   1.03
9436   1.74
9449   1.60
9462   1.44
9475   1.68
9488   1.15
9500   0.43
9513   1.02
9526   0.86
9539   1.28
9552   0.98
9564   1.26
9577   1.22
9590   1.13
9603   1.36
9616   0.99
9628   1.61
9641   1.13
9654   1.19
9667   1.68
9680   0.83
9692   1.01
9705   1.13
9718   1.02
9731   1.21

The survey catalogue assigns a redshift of 0.312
